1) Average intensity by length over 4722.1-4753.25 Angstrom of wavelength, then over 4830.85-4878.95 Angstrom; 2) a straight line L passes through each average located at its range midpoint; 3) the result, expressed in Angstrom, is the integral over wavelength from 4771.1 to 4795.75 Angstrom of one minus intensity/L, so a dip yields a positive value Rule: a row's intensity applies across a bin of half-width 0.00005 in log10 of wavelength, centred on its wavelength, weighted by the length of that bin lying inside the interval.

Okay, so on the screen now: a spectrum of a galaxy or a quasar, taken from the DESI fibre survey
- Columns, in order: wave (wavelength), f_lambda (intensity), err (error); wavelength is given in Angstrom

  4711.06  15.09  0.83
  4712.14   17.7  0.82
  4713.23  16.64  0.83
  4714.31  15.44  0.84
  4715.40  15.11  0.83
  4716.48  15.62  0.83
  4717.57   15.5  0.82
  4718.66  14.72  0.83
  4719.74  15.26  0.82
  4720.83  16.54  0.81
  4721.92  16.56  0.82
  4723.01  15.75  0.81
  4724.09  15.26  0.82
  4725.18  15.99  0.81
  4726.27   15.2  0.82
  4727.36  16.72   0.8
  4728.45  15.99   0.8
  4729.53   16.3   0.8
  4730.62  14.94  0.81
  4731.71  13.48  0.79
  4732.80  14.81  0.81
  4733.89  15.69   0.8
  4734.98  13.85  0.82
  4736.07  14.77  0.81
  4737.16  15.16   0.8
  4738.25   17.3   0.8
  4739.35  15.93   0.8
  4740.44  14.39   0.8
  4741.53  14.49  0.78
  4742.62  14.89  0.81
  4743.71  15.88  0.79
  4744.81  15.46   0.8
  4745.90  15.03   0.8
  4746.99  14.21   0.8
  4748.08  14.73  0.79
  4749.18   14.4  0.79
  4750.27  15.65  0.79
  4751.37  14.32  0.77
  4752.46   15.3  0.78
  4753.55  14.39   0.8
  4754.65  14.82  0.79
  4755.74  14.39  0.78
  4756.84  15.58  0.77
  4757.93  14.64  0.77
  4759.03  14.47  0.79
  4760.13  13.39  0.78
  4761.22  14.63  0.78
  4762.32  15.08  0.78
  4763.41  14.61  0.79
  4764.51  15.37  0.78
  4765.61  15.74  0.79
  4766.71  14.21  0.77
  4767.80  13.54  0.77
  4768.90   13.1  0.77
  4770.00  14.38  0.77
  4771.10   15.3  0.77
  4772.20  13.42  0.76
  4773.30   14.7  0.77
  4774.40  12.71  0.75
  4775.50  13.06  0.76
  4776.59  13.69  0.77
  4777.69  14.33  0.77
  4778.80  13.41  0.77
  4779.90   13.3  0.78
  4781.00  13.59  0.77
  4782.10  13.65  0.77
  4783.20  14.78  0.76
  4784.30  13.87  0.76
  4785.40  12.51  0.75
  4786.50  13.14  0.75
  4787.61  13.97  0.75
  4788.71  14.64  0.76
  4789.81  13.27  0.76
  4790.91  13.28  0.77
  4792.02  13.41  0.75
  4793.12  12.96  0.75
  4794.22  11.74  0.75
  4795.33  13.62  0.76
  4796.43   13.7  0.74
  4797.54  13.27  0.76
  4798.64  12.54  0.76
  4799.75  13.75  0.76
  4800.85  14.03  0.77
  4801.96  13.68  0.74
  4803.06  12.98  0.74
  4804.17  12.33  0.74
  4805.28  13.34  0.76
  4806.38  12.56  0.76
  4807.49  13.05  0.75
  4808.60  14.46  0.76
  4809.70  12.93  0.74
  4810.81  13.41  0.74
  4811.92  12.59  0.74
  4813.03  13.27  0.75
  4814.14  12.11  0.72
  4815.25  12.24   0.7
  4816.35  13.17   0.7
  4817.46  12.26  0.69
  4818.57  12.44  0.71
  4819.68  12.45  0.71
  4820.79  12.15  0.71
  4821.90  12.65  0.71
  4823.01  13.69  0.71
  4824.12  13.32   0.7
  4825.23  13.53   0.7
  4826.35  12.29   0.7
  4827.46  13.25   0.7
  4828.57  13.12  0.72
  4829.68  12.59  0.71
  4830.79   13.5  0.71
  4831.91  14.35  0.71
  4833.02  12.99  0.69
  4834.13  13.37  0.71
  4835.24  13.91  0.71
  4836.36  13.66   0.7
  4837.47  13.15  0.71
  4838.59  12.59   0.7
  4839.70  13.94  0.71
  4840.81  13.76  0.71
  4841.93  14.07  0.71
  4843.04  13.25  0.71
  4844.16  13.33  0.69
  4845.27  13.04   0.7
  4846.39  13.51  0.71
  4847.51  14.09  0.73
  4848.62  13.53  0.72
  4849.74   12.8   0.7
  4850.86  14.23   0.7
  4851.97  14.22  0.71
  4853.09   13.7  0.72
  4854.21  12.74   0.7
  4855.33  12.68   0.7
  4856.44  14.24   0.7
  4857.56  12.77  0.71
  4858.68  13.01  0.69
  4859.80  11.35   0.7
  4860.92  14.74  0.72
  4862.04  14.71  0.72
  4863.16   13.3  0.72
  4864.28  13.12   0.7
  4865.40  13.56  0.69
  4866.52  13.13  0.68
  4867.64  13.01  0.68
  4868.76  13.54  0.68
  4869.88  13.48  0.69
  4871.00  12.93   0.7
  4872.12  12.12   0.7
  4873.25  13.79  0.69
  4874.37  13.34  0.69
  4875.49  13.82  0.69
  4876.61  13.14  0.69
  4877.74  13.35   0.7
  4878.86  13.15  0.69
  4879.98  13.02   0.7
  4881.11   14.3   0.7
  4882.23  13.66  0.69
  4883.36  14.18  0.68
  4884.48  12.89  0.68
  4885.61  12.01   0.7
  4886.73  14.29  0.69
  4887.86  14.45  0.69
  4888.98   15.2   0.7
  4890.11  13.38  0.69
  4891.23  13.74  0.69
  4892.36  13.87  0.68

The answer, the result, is 1.7 Angstrom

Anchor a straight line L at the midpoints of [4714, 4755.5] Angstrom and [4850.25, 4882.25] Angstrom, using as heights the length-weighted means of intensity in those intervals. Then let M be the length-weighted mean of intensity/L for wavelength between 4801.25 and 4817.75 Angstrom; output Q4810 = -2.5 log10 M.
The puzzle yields 0.10 mag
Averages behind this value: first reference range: 15.3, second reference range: 13.4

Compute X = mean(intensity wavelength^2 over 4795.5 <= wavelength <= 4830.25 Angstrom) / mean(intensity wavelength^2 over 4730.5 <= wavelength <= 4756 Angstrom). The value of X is 0.9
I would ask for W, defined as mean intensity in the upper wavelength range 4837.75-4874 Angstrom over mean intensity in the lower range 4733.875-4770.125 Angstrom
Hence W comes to 0.9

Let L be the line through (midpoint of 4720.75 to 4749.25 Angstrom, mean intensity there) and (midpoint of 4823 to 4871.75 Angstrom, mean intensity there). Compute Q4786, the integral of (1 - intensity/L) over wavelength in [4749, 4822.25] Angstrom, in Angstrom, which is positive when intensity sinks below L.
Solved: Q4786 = 4.0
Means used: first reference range 15.3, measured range 13.7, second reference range 13.4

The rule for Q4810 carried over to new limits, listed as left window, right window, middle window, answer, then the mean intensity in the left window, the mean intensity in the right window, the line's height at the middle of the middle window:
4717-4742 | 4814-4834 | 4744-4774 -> 0.001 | 15.4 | 12.9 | 14.6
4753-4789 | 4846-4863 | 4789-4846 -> 0.050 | 14.1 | 13.5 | 13.8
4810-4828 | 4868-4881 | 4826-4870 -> -0.029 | 12.8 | 13.3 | 13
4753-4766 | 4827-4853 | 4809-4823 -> 0.095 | 14.7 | 13.5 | 13.9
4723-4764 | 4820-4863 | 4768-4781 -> 0.059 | 15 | 13.4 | 14.5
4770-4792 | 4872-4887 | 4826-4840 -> 0.020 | 13.7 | 13.4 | 13.5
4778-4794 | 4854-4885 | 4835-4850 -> -0.006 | 13.5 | 13.3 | 13.4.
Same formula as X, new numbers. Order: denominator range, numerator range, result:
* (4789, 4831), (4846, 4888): 1.05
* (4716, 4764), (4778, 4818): 0.90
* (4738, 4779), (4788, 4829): 0.91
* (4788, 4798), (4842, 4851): 1.03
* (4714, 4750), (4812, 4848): 0.89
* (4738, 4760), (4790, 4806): 0.90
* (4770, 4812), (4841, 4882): 1.02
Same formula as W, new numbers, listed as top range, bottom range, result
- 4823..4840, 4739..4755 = 0.89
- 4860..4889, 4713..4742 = 0.87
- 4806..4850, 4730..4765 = 0.88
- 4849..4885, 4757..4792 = 0.96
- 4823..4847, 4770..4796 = 0.98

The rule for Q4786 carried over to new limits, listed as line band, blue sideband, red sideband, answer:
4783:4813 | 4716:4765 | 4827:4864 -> 1.9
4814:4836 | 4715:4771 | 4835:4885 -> 1.4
